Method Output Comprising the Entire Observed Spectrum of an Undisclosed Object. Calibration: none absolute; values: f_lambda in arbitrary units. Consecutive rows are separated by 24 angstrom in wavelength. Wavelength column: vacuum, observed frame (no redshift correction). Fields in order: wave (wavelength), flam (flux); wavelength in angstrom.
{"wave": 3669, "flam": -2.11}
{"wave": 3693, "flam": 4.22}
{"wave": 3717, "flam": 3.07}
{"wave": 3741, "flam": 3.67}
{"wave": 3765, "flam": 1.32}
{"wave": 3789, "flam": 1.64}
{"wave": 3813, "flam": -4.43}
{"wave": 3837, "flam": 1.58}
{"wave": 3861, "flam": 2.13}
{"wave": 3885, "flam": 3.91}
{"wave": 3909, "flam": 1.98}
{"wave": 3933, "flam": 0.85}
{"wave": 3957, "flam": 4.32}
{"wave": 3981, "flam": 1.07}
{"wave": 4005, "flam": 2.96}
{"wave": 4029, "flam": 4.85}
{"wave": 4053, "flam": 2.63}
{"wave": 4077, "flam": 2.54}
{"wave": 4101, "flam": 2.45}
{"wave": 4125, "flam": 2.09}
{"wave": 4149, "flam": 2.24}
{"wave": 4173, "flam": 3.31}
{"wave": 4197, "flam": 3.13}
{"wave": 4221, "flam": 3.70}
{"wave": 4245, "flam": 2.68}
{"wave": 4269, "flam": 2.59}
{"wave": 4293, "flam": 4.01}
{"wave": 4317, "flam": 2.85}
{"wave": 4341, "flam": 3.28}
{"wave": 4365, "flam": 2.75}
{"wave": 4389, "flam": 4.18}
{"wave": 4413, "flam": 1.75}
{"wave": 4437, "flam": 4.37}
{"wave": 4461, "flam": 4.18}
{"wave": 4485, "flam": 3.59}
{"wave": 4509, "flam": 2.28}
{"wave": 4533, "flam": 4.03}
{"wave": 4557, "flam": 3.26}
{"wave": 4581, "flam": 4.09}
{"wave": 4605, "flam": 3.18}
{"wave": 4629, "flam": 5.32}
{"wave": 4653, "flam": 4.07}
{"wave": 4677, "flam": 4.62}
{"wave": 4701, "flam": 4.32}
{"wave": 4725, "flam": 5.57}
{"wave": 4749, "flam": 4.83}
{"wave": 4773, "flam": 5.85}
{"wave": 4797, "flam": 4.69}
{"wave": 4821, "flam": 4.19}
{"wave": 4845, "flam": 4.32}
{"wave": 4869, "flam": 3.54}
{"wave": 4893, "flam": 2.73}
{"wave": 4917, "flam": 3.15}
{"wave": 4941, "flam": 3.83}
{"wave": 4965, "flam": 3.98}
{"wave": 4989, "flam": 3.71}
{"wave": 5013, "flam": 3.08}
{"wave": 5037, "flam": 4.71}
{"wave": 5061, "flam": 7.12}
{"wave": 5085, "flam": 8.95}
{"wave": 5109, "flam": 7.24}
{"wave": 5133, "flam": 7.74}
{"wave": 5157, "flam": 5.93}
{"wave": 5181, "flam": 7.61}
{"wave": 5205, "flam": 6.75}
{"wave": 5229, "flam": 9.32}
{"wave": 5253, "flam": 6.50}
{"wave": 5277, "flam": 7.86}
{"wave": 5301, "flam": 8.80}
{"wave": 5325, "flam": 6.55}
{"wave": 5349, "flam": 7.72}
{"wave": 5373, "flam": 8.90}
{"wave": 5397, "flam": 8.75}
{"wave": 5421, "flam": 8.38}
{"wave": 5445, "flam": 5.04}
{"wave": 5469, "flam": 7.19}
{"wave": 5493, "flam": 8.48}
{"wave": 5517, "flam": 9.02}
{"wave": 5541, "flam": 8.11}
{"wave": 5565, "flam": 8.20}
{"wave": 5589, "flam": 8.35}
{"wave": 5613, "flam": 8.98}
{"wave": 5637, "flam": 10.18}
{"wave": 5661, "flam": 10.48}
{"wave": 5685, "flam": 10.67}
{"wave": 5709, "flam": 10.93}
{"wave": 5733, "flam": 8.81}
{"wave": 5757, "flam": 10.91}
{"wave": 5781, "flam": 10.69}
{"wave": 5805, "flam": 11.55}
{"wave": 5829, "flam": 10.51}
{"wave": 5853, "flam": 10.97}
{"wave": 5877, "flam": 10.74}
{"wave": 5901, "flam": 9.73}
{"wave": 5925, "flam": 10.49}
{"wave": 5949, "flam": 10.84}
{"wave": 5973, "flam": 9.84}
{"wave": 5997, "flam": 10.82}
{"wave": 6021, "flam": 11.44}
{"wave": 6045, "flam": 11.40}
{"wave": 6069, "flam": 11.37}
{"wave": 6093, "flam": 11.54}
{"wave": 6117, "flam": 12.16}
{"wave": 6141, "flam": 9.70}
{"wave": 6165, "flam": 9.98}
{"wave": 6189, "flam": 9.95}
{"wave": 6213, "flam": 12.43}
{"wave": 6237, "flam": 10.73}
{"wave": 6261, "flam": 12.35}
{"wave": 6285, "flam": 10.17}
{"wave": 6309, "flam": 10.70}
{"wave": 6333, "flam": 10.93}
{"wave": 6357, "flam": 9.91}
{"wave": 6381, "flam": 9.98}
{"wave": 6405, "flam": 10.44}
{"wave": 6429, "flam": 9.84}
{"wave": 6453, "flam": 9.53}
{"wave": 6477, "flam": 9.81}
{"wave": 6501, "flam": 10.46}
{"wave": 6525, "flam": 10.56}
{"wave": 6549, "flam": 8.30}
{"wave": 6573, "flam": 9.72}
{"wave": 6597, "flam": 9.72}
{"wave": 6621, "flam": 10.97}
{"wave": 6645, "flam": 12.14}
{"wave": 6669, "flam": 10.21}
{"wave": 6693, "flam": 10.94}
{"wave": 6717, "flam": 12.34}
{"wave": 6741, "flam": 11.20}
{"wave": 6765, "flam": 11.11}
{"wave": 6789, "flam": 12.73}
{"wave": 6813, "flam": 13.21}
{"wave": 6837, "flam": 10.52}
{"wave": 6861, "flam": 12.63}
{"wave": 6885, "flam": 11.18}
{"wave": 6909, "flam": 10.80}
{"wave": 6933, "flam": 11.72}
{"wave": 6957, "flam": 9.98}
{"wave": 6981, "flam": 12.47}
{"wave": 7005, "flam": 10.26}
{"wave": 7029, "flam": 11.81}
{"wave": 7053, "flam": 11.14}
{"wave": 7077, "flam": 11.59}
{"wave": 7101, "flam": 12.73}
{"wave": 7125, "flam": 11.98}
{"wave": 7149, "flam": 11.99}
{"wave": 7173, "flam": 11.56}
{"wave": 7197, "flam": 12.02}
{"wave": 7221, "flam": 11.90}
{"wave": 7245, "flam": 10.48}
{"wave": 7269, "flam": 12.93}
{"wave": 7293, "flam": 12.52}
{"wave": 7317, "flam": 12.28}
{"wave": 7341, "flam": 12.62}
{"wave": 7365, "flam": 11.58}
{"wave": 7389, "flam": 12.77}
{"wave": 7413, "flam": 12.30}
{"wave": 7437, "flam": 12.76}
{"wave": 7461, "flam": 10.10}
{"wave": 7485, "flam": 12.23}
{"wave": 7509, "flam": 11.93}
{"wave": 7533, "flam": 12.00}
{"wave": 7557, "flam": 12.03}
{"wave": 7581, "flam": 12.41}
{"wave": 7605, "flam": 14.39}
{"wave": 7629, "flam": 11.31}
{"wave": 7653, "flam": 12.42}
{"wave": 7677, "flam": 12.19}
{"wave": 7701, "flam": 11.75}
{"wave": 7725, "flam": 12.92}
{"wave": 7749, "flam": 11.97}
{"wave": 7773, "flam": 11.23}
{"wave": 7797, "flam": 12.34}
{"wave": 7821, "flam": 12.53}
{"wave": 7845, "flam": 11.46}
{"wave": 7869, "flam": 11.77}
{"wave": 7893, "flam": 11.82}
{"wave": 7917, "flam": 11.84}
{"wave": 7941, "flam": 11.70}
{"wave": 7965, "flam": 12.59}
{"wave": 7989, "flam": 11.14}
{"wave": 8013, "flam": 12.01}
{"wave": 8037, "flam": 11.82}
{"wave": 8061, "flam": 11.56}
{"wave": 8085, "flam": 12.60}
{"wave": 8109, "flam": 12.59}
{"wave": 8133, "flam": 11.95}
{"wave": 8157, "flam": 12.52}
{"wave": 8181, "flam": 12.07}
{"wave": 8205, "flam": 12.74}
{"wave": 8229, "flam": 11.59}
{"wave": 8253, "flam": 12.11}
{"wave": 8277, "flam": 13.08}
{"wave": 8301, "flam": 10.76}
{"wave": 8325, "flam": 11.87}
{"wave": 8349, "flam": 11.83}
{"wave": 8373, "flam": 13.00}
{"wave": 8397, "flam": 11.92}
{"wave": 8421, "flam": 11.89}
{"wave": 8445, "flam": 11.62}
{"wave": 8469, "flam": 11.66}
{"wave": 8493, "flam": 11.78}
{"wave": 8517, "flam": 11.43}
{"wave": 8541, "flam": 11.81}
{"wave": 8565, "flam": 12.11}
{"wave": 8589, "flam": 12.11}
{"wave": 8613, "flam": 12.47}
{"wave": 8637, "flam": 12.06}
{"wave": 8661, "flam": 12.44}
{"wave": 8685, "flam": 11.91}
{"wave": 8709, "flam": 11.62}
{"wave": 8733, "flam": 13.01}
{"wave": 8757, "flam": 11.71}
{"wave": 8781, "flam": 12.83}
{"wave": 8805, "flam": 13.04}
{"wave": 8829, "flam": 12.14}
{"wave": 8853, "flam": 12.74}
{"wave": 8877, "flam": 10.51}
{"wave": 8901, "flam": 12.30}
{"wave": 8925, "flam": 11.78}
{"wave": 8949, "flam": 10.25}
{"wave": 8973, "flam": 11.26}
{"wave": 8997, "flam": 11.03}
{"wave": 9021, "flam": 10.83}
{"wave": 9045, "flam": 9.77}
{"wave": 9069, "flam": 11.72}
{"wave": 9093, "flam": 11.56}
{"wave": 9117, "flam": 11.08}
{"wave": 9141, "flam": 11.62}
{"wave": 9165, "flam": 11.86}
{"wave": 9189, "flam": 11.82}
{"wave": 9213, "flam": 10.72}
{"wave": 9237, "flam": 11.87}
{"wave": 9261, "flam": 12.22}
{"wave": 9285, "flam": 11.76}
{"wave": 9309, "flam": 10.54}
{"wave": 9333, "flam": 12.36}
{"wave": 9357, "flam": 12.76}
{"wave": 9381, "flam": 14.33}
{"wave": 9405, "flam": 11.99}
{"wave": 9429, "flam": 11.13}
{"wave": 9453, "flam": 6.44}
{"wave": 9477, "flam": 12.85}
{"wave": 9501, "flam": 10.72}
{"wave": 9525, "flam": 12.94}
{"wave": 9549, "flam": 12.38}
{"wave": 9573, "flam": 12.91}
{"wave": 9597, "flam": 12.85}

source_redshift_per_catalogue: 0.266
